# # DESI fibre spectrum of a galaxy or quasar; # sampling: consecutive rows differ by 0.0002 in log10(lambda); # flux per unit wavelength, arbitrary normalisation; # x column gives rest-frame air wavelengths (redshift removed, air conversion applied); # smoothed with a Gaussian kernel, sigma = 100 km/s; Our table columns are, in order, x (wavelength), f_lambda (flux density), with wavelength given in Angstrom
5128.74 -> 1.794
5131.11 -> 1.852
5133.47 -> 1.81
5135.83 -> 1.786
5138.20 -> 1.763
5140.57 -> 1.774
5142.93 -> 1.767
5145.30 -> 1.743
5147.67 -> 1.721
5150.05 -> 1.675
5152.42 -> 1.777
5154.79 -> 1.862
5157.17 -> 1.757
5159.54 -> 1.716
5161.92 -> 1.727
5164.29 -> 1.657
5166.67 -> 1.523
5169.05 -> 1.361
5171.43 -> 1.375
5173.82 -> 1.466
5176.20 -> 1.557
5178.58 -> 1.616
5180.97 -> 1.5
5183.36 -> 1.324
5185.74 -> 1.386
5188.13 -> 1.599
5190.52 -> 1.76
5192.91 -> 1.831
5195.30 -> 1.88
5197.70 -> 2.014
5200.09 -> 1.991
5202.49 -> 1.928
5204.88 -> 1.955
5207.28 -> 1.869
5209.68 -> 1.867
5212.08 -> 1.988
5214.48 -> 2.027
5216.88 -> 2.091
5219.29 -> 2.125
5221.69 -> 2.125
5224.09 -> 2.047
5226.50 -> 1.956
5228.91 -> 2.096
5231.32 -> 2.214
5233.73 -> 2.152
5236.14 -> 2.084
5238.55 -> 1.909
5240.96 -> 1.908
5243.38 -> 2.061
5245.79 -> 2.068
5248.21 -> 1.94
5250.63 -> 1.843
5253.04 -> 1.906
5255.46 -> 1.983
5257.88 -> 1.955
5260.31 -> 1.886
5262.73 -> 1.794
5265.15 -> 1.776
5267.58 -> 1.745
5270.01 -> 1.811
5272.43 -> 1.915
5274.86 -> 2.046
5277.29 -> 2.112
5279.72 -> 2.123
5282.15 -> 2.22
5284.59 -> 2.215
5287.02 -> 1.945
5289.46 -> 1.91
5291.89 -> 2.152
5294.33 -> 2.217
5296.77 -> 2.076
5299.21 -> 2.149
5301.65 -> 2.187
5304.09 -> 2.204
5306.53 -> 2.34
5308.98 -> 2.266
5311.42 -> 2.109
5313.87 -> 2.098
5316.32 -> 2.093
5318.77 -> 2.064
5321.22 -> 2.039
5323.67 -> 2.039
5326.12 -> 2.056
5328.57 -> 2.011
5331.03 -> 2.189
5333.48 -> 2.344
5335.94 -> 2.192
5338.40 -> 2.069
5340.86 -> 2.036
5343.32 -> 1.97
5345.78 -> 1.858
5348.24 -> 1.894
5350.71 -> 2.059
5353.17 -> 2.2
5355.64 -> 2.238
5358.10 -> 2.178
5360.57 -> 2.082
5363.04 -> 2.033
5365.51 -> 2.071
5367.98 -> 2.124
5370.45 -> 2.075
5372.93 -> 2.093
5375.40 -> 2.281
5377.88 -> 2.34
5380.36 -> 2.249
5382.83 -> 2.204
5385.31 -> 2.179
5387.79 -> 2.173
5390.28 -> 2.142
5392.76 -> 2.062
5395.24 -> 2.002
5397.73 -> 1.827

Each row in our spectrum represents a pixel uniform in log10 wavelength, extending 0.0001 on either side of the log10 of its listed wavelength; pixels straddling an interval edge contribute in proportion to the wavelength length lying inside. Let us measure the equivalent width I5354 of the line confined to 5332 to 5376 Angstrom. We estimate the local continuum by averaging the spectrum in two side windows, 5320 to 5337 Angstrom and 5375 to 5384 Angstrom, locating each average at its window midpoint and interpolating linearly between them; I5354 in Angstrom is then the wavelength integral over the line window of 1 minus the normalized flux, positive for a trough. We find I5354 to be 2.0 Angstrom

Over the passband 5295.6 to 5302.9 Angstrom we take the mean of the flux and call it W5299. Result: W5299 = 2.14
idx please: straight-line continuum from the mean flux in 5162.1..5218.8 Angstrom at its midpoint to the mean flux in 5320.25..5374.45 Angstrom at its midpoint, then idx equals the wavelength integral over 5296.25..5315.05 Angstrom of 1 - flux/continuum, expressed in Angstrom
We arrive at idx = -1.82 Angstrom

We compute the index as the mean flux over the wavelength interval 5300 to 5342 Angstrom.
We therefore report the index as 2.14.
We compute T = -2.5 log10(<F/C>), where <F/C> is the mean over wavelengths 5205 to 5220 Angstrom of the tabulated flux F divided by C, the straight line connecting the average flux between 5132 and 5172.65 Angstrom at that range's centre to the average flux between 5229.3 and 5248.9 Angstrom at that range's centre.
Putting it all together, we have -0.03 mag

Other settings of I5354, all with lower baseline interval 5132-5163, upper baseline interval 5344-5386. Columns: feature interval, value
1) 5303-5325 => -1.1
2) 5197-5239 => -3.3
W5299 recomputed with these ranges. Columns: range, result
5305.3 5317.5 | 2.18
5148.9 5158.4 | 1.77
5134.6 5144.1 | 1.77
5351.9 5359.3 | 2.21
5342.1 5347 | 1.91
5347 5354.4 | 2.05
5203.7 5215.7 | 1.94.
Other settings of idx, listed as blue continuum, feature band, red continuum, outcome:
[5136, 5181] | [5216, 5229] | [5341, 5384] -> -2.0 Angstrom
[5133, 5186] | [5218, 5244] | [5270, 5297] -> -2.4 Angstrom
